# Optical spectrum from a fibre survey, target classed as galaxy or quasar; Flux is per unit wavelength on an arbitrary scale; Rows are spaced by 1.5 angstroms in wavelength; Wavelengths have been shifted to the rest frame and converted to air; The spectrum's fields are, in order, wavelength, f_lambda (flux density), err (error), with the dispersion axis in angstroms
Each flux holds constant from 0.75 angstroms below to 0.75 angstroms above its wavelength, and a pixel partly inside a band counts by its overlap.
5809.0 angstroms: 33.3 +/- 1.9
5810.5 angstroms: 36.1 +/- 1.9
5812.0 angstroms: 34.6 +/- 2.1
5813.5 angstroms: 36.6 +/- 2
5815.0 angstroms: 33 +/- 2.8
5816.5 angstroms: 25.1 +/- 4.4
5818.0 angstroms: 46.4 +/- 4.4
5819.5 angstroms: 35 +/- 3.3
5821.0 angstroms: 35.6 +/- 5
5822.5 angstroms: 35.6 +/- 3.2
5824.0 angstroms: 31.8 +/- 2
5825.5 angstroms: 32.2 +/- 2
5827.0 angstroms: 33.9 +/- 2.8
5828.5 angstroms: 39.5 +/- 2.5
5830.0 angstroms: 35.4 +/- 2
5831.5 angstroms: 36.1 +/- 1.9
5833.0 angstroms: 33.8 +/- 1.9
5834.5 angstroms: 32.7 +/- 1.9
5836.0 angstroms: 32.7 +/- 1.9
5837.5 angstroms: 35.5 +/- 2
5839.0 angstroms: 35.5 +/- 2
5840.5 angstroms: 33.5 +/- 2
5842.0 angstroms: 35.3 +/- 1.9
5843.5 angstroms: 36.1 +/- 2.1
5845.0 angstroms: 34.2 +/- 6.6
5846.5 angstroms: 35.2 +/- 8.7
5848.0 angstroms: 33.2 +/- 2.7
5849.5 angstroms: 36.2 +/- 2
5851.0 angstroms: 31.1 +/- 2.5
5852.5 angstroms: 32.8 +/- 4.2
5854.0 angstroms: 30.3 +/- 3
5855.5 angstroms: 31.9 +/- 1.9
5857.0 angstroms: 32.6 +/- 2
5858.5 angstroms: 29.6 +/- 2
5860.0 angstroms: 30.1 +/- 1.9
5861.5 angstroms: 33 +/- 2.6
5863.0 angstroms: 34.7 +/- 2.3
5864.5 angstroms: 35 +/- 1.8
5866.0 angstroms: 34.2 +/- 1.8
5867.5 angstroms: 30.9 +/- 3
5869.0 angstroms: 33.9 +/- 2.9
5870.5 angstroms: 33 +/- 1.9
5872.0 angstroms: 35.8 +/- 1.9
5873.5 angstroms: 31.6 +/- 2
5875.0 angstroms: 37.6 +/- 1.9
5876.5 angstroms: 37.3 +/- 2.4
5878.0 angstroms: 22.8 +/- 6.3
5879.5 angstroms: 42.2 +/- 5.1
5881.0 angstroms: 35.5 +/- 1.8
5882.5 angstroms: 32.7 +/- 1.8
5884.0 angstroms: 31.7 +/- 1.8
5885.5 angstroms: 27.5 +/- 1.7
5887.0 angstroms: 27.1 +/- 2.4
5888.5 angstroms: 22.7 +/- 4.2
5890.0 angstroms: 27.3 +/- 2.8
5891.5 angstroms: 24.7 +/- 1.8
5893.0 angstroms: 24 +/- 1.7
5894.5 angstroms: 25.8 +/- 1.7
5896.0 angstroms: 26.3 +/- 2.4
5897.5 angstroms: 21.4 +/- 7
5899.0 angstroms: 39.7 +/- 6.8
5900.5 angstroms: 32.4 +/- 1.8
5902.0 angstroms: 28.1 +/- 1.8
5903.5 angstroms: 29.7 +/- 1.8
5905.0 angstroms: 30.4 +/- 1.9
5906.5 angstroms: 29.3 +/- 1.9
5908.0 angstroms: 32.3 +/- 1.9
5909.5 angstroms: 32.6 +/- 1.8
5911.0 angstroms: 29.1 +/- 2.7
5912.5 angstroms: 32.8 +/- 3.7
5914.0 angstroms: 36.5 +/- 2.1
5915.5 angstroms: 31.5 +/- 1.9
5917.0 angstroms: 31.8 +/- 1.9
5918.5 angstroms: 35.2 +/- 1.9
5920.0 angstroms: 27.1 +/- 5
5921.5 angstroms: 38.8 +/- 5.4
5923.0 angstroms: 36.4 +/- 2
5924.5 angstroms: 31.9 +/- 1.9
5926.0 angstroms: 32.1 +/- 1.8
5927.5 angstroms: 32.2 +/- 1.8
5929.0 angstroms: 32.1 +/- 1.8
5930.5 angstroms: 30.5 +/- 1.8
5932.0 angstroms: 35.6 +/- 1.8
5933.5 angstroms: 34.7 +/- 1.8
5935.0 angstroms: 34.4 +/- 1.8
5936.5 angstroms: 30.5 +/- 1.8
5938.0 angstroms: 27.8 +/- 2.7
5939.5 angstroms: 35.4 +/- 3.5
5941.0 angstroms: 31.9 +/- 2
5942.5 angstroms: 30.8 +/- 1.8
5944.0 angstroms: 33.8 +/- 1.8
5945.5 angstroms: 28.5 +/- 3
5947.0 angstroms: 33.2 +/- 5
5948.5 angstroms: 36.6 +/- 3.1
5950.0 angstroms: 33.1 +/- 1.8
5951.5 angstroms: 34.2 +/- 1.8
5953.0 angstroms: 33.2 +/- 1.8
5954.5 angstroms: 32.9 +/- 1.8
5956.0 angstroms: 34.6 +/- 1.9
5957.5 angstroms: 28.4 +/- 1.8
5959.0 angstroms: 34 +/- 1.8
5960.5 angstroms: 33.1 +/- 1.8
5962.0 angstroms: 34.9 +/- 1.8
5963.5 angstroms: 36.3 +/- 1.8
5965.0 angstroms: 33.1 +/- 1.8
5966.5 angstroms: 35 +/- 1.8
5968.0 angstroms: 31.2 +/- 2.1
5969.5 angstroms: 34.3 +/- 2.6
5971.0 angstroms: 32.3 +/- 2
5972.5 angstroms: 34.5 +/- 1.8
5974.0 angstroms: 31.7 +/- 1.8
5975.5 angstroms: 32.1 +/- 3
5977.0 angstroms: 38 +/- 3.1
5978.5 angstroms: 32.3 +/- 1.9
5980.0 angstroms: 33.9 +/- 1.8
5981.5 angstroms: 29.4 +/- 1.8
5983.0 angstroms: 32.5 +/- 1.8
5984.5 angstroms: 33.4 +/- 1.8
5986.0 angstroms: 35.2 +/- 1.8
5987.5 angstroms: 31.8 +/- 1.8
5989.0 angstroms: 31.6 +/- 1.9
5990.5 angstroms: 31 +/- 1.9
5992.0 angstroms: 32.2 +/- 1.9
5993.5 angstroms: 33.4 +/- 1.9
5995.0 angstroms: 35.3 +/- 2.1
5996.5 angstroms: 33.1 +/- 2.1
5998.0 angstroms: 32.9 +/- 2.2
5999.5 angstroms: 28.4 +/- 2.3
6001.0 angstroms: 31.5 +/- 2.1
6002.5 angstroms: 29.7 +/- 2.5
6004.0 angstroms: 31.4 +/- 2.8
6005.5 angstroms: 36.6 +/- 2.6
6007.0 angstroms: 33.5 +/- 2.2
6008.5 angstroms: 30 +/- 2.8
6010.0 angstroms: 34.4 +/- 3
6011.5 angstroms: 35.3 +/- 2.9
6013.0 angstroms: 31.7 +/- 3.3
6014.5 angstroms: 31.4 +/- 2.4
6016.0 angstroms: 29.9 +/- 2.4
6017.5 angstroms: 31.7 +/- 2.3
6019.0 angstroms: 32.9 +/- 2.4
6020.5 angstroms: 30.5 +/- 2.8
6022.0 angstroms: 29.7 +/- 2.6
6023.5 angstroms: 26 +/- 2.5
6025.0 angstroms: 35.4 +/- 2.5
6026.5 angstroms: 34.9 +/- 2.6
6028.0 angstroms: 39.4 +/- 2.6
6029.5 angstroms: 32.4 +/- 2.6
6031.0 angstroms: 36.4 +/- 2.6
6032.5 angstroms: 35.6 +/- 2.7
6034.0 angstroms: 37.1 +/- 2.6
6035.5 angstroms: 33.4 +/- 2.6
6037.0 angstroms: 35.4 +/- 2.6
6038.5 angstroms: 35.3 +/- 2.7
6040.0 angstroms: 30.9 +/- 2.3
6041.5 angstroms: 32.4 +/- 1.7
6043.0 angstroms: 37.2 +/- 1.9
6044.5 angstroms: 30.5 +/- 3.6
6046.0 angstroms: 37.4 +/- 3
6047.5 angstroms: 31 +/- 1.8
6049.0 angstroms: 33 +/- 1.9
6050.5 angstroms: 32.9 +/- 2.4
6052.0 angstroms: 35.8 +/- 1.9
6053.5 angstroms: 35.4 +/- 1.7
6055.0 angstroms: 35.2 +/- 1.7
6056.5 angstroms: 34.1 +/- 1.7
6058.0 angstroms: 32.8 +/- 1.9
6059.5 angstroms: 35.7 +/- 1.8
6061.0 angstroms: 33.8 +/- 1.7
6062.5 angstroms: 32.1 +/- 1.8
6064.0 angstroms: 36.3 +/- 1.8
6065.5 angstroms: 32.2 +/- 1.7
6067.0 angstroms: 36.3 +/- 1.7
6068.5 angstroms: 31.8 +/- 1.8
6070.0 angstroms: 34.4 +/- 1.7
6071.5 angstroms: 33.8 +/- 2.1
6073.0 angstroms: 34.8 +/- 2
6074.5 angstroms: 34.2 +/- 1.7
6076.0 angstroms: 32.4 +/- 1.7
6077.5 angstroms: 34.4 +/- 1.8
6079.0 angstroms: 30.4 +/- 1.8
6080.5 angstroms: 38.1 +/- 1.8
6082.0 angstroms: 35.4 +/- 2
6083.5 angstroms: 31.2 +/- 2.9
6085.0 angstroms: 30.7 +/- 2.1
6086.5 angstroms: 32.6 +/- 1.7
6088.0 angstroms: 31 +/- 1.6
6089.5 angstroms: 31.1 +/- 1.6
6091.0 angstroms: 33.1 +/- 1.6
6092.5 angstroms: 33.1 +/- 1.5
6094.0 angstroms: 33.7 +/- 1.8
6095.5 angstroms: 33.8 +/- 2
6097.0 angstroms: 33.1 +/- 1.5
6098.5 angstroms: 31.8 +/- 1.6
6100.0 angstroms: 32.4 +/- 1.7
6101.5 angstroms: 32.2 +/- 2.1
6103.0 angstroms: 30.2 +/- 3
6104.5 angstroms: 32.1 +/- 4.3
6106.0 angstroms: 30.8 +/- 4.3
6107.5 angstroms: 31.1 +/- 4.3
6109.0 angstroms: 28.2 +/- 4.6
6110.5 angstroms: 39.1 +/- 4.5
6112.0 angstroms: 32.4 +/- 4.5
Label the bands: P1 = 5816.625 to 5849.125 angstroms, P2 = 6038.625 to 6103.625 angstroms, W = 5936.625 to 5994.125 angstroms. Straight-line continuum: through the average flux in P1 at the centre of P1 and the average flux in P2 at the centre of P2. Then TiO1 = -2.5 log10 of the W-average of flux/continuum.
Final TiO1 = 0.04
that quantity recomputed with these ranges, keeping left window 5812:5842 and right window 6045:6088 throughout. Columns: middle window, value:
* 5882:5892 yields 0.242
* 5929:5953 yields 0.051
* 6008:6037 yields 0.027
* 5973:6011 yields 0.047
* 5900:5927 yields 0.075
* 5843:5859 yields 0.052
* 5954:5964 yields 0.026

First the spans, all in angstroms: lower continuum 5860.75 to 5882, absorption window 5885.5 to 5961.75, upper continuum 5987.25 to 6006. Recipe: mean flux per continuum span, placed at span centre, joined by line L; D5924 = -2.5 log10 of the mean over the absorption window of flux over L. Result 0.06 mag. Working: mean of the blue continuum 34.1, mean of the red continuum 32.2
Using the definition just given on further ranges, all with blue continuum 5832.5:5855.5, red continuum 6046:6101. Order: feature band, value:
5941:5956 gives 0.02 mag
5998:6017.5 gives 0.05 mag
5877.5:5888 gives 0.08 mag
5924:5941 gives 0.04 mag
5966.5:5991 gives 0.02 mag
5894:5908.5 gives 0.14 mag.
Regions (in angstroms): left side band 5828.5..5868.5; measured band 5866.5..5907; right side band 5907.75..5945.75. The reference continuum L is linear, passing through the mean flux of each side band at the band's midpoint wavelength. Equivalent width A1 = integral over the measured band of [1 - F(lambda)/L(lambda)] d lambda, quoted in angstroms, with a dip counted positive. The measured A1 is 3.3 angstroms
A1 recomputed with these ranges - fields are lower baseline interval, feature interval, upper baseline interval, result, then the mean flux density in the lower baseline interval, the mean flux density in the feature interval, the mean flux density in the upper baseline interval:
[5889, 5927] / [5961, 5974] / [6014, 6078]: -0.75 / 30.6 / 33.8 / 33.7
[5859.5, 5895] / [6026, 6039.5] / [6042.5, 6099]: -0.95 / 31.3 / 35.5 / 33.6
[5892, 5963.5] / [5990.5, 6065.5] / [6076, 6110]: -2.56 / 32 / 33.3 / 32.3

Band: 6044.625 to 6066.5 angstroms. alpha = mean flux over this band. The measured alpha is 34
